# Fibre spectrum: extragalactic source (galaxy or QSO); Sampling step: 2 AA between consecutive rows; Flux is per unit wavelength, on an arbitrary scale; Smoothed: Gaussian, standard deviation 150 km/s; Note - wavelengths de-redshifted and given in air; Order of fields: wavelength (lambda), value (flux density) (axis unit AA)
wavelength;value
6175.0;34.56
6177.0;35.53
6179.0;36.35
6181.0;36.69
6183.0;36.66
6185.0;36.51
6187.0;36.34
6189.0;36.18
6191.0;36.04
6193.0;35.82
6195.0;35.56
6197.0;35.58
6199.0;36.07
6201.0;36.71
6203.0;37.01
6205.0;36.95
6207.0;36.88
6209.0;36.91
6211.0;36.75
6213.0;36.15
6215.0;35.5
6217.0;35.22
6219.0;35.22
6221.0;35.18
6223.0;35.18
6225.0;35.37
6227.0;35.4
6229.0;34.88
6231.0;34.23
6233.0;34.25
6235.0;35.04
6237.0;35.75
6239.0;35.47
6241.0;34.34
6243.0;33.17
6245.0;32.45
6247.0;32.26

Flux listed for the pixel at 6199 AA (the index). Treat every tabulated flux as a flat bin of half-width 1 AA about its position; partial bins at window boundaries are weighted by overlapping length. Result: 36.07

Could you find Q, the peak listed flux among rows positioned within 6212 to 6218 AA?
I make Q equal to 36.15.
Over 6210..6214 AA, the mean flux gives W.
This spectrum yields 36.5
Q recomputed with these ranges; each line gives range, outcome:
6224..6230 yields 35.4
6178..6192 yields 36.69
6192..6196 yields 35.82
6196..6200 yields 36.07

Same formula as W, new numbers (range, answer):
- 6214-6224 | 35.3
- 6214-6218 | 35.4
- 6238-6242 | 34.9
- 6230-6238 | 34.8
